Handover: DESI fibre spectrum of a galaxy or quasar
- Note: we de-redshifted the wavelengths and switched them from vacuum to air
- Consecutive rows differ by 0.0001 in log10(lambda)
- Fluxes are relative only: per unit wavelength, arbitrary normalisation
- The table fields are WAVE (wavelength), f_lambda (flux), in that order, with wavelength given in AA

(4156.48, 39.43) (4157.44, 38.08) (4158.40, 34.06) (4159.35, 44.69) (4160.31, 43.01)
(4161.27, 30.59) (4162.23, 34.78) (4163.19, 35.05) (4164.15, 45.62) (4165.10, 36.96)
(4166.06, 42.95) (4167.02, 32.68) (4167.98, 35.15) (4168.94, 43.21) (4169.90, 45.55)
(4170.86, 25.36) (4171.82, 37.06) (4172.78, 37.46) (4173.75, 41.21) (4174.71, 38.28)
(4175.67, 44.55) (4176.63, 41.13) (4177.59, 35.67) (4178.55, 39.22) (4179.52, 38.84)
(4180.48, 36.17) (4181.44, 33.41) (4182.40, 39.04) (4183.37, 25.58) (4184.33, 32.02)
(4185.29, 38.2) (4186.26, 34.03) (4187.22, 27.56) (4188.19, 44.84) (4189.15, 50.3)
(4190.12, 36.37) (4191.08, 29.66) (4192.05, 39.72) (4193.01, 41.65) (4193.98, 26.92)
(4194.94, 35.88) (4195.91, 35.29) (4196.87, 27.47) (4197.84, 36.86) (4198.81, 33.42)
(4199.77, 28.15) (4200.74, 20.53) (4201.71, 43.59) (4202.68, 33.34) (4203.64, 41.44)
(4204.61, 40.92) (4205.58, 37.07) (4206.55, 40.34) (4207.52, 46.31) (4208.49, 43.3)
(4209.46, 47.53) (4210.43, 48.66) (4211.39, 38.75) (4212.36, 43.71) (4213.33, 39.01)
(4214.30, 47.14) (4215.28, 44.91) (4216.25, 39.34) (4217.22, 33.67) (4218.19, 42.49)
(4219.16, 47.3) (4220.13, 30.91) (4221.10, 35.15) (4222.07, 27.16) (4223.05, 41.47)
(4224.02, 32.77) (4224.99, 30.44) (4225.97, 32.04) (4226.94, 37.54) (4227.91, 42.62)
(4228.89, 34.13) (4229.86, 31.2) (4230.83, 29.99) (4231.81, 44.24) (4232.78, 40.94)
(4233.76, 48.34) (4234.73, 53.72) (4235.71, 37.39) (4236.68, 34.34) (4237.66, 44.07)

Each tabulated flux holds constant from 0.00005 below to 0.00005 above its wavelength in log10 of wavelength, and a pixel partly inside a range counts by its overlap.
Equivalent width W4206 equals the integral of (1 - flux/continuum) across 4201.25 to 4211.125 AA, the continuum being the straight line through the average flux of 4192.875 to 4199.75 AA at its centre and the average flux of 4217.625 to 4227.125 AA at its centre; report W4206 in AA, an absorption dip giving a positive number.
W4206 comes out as -2.3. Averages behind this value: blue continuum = 33.2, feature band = 42.2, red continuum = 35.7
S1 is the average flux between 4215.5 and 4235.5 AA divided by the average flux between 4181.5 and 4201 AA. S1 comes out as 1.1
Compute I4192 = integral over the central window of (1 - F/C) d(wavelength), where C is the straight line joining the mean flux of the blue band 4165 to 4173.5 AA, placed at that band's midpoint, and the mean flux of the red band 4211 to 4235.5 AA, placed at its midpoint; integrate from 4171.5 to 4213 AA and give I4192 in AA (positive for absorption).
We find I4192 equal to 0.6 AA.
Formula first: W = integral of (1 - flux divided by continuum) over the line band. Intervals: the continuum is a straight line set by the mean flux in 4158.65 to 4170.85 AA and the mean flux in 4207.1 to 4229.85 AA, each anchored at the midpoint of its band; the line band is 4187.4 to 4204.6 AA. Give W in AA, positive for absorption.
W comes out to 1.5 AA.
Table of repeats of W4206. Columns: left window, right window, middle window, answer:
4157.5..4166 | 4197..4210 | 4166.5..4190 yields 0.4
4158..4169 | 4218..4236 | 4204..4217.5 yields -1.6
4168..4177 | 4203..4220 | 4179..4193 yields 1.3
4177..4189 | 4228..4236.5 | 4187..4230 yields 0.3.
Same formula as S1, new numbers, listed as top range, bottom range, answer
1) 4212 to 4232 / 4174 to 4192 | 1.01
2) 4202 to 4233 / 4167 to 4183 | 1.03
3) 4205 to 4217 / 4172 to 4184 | 1.14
